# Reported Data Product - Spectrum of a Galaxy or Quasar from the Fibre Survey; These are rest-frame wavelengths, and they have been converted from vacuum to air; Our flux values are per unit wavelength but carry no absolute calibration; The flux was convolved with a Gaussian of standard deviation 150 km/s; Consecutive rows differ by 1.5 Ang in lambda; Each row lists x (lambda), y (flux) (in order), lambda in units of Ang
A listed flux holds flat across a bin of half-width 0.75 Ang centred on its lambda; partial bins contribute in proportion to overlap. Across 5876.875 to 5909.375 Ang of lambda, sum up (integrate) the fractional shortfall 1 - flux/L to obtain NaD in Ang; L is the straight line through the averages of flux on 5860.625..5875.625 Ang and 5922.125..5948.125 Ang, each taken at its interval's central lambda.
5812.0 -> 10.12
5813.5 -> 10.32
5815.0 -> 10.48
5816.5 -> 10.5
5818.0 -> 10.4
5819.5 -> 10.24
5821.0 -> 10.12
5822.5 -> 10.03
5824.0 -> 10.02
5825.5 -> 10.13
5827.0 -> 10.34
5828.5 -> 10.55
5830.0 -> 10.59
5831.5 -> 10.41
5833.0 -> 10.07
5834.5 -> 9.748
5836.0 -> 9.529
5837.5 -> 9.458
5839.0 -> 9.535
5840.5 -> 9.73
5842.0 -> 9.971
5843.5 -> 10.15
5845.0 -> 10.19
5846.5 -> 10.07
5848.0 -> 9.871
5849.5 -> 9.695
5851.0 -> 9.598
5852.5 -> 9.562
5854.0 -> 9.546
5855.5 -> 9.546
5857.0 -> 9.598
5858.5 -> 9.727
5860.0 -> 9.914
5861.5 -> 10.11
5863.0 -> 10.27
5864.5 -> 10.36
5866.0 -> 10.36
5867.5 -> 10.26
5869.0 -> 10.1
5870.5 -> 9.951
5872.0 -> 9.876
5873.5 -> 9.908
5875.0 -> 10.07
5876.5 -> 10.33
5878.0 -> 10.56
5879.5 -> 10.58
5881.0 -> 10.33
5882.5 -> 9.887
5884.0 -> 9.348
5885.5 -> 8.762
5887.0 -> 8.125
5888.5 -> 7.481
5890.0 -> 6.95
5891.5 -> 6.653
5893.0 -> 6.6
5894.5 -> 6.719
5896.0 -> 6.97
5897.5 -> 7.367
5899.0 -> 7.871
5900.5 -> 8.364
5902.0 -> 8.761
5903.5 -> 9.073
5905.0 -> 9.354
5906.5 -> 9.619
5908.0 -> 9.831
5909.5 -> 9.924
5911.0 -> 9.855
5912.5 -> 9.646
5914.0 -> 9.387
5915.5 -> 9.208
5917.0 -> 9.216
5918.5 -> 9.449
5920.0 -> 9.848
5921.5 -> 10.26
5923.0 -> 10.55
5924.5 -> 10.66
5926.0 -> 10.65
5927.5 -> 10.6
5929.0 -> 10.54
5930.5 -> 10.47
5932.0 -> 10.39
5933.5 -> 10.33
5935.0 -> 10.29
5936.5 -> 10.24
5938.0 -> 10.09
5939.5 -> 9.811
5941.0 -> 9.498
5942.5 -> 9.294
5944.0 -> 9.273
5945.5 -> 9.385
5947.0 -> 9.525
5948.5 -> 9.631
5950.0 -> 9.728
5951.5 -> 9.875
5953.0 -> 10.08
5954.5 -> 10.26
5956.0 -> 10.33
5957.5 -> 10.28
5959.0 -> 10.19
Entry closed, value 4.9 Ang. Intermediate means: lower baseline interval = 10.1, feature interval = 8.58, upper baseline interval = 10.1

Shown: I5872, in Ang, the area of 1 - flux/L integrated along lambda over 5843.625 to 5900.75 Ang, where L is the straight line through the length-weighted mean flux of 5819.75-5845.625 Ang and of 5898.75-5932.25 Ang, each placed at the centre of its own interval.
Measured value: 3.6 Ang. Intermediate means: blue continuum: 10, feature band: 9.27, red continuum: 9.74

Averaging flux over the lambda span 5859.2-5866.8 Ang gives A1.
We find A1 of 10.2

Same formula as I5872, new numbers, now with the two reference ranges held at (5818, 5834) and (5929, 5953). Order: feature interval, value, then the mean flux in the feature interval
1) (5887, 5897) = 3.03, 7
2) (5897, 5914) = 1.52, 9.1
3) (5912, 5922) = 0.41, 9.55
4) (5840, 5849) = 0.17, 10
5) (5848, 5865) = 0.58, 9.81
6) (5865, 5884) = -0.11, 10.2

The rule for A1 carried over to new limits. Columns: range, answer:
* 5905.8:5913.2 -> 9.78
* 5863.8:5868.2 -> 10.3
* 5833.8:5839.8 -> 9.57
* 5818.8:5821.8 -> 10.2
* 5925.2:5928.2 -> 10.6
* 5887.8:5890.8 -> 7.2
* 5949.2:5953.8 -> 9.9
